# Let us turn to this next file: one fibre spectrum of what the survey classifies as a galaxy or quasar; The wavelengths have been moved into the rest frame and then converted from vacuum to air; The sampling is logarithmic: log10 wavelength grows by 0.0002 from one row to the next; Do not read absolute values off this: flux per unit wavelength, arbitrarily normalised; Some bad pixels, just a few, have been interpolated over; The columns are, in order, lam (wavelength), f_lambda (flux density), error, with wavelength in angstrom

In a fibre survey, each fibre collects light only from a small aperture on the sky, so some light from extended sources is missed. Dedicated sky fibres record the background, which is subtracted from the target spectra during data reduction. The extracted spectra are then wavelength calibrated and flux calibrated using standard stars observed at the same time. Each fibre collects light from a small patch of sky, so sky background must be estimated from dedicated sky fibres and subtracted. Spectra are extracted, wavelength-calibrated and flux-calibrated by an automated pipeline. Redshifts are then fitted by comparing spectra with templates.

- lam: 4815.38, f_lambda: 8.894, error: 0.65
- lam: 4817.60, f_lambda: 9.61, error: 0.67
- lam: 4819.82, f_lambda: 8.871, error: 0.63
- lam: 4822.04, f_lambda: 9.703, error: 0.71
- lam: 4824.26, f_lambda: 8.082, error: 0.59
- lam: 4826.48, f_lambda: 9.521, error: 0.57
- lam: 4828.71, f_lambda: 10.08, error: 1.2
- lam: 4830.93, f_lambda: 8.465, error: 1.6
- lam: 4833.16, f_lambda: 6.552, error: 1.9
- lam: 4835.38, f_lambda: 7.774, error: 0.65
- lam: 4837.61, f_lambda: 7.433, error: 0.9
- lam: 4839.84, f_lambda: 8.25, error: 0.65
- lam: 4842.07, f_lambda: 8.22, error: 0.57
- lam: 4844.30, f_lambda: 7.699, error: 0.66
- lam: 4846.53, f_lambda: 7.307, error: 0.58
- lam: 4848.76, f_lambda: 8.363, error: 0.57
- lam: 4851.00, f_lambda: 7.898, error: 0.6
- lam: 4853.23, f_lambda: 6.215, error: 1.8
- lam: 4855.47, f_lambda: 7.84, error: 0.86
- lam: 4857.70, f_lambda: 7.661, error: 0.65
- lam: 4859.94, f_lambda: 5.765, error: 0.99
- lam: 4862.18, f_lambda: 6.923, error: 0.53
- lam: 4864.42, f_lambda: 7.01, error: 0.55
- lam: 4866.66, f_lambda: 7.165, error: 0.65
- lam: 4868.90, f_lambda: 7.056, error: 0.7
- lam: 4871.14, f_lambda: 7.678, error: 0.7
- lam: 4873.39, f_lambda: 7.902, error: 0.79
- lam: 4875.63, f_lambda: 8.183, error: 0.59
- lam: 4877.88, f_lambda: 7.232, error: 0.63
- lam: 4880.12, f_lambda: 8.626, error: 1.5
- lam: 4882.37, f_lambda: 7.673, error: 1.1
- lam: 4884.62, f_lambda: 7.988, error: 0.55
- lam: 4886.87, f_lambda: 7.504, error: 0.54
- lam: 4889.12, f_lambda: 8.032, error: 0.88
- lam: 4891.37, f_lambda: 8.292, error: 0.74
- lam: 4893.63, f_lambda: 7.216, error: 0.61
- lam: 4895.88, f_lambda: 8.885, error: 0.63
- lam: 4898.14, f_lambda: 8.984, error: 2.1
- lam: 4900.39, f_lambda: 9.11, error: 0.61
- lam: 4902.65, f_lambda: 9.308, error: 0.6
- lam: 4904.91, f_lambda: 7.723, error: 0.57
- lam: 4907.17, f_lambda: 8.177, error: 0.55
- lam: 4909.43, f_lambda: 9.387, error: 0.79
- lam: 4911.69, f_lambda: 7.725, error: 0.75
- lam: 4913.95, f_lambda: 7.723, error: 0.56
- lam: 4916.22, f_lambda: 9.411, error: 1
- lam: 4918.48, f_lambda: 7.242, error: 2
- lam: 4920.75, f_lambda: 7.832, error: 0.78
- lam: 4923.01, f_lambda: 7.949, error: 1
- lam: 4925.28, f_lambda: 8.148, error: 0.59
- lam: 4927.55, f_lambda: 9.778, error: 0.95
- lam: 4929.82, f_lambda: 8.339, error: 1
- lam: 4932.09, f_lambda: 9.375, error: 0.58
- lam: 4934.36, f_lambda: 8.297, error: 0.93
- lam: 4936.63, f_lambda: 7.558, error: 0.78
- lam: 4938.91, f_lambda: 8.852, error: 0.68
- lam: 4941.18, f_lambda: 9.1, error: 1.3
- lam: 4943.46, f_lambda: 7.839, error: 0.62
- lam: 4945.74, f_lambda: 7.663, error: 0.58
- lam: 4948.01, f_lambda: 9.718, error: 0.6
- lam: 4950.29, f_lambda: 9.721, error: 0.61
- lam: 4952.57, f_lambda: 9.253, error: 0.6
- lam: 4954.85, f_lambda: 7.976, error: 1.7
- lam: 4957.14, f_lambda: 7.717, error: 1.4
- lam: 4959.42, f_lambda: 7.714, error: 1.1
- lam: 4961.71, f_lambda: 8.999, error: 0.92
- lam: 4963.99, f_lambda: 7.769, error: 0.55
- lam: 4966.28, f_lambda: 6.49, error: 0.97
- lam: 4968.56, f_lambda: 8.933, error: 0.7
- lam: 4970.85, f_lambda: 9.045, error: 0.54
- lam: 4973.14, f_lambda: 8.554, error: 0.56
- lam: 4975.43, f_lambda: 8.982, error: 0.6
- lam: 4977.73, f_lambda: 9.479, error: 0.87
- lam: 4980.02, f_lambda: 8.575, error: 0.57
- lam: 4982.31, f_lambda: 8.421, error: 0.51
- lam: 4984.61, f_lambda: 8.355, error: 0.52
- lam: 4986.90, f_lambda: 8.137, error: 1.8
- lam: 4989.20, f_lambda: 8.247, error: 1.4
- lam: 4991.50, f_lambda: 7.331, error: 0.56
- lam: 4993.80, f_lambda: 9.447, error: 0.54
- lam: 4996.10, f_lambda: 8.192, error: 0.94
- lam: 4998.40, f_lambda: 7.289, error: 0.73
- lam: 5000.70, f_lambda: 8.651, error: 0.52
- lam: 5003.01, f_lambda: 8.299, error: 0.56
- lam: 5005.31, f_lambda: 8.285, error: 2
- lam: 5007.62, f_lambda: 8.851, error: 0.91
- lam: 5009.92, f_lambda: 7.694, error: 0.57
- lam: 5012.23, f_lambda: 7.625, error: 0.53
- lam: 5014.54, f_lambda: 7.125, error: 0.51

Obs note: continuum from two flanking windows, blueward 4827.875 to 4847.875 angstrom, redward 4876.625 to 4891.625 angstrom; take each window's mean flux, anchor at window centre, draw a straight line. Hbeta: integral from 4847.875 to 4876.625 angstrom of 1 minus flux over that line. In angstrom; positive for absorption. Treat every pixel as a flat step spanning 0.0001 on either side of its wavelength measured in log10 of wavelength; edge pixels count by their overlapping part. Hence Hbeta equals 2.1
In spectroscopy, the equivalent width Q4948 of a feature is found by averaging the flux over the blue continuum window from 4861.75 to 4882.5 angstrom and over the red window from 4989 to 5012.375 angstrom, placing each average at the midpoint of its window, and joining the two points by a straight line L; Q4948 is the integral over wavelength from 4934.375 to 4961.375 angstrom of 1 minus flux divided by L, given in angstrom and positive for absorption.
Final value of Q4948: -1.8 angstrom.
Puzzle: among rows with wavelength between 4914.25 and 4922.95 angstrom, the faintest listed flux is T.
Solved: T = 7.242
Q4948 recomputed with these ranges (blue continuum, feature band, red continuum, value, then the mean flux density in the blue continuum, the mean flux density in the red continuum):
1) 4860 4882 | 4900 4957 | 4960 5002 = -4.13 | 7.45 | 8.37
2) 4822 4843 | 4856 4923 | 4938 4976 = 3.94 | 8.34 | 8.48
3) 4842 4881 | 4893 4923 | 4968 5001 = -1.98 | 7.46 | 8.5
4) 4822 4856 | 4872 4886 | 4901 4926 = 0.40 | 8.04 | 8.26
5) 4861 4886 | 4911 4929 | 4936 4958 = -0.07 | 7.58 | 8.57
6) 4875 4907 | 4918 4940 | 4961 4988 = -0.12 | 8.2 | 8.47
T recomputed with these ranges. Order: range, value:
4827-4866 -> 5.765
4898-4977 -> 6.49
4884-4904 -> 7.216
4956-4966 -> 7.714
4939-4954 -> 7.663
